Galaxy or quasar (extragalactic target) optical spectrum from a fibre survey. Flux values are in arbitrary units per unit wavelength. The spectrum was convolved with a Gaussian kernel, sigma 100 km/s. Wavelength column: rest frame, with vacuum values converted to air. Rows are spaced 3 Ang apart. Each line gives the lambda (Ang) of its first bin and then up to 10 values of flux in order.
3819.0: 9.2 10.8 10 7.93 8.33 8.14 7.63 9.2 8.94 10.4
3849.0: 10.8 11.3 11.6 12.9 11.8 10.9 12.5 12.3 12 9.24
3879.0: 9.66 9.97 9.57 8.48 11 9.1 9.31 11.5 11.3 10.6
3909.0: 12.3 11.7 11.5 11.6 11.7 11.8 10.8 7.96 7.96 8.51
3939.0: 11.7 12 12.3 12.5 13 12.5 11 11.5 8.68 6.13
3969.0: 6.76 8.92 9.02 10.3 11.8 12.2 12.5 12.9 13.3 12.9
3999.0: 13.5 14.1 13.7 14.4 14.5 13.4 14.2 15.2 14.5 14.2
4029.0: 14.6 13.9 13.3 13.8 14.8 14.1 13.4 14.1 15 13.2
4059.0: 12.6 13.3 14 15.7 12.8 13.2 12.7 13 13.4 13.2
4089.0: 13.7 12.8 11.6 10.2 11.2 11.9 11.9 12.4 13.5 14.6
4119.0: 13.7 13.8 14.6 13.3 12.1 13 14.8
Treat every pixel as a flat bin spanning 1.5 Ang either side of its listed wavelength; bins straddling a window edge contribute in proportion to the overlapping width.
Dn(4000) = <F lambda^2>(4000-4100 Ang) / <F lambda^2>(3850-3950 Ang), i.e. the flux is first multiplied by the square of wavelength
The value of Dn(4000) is 1.35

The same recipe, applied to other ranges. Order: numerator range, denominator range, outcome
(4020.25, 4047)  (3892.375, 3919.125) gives 1.37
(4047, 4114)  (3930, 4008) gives 1.22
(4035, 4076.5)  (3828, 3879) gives 1.47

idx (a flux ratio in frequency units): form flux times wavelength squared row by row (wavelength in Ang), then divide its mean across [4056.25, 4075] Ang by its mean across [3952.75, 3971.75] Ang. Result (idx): 1.5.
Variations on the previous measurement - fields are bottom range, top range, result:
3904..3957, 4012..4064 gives 1.32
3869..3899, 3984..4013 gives 1.42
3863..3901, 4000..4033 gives 1.47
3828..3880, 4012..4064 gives 1.48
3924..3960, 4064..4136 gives 1.28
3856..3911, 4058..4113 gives 1.31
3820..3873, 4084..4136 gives 1.41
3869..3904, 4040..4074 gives 1.48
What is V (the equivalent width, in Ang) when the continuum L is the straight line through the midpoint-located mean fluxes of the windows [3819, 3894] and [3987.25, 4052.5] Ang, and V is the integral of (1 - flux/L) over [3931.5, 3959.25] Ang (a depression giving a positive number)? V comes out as 2.2 Ang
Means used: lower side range 10.2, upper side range 13.9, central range 11.3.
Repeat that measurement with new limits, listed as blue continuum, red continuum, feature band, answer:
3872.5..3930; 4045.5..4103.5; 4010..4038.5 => -4.2 Ang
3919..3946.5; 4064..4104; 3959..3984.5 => 4.1 Ang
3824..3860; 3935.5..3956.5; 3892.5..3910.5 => 0.5 Ang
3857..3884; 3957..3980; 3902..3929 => -3.3 Ang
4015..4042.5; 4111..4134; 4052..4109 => 4.1 Ang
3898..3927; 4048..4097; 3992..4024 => -3.5 Ang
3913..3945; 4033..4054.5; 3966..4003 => 3.3 Ang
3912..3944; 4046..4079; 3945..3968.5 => 1.2 Ang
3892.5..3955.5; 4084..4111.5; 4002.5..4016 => -2.9 Ang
